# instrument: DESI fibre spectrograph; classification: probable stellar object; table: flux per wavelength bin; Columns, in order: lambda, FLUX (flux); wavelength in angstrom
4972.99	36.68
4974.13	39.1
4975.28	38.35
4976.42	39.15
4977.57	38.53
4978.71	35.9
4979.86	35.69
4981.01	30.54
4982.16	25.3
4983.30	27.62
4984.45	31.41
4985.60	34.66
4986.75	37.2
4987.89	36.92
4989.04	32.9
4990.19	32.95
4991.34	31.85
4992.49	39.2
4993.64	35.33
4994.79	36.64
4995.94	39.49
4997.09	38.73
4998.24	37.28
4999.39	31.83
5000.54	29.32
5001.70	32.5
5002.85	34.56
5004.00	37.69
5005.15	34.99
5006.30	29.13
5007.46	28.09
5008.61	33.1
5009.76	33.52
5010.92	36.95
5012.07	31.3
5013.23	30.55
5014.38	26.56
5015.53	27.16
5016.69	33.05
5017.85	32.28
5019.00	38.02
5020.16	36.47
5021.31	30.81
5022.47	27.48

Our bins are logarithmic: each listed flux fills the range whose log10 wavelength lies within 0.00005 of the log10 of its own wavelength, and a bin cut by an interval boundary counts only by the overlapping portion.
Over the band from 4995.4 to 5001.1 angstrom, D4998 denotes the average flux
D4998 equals 35.3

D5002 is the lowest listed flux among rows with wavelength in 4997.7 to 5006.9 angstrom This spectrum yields 29.13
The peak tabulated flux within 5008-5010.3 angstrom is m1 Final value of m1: 33.52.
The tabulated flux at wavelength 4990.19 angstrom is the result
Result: 32.95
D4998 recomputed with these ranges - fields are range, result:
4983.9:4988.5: 35.1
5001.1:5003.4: 33.4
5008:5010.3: 33.3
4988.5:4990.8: 32.9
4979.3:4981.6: 33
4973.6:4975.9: 38.7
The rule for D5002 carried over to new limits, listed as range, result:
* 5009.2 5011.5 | 33.52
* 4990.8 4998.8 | 31.85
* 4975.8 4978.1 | 38.53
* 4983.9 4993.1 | 31.41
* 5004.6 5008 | 28.09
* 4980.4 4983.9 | 25.3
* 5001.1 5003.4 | 32.5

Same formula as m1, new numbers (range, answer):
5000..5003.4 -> 34.56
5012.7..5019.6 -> 38.02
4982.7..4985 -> 31.41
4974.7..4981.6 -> 39.15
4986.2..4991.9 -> 37.2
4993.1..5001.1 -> 39.49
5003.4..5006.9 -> 37.69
